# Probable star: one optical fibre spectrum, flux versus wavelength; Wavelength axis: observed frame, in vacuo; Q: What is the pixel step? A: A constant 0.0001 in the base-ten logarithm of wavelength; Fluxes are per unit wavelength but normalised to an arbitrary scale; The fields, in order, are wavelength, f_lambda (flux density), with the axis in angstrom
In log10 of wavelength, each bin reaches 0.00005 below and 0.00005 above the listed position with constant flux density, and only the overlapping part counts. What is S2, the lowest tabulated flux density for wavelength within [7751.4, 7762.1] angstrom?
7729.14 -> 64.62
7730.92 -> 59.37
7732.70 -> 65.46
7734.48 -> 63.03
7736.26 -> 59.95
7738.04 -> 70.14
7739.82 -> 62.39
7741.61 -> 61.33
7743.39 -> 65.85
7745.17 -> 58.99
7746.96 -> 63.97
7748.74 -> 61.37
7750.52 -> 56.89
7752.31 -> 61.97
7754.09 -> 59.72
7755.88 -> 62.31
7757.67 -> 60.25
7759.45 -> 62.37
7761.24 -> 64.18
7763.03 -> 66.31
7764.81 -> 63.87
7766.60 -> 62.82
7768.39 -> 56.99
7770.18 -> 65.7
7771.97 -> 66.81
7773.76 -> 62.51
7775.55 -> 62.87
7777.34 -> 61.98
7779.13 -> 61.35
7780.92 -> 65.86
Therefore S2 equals 59.72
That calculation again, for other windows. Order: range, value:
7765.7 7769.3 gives 56.99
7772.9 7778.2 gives 61.98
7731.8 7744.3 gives 59.95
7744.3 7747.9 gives 58.99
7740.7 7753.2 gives 56.89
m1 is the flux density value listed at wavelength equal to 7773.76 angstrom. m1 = 62.51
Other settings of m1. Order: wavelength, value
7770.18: 65.7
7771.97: 66.81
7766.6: 62.82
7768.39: 56.99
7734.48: 63.03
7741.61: 61.33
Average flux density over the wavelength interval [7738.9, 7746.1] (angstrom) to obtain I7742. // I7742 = 62.1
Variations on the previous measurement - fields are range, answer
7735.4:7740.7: 64.2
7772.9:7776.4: 62.7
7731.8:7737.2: 62.9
